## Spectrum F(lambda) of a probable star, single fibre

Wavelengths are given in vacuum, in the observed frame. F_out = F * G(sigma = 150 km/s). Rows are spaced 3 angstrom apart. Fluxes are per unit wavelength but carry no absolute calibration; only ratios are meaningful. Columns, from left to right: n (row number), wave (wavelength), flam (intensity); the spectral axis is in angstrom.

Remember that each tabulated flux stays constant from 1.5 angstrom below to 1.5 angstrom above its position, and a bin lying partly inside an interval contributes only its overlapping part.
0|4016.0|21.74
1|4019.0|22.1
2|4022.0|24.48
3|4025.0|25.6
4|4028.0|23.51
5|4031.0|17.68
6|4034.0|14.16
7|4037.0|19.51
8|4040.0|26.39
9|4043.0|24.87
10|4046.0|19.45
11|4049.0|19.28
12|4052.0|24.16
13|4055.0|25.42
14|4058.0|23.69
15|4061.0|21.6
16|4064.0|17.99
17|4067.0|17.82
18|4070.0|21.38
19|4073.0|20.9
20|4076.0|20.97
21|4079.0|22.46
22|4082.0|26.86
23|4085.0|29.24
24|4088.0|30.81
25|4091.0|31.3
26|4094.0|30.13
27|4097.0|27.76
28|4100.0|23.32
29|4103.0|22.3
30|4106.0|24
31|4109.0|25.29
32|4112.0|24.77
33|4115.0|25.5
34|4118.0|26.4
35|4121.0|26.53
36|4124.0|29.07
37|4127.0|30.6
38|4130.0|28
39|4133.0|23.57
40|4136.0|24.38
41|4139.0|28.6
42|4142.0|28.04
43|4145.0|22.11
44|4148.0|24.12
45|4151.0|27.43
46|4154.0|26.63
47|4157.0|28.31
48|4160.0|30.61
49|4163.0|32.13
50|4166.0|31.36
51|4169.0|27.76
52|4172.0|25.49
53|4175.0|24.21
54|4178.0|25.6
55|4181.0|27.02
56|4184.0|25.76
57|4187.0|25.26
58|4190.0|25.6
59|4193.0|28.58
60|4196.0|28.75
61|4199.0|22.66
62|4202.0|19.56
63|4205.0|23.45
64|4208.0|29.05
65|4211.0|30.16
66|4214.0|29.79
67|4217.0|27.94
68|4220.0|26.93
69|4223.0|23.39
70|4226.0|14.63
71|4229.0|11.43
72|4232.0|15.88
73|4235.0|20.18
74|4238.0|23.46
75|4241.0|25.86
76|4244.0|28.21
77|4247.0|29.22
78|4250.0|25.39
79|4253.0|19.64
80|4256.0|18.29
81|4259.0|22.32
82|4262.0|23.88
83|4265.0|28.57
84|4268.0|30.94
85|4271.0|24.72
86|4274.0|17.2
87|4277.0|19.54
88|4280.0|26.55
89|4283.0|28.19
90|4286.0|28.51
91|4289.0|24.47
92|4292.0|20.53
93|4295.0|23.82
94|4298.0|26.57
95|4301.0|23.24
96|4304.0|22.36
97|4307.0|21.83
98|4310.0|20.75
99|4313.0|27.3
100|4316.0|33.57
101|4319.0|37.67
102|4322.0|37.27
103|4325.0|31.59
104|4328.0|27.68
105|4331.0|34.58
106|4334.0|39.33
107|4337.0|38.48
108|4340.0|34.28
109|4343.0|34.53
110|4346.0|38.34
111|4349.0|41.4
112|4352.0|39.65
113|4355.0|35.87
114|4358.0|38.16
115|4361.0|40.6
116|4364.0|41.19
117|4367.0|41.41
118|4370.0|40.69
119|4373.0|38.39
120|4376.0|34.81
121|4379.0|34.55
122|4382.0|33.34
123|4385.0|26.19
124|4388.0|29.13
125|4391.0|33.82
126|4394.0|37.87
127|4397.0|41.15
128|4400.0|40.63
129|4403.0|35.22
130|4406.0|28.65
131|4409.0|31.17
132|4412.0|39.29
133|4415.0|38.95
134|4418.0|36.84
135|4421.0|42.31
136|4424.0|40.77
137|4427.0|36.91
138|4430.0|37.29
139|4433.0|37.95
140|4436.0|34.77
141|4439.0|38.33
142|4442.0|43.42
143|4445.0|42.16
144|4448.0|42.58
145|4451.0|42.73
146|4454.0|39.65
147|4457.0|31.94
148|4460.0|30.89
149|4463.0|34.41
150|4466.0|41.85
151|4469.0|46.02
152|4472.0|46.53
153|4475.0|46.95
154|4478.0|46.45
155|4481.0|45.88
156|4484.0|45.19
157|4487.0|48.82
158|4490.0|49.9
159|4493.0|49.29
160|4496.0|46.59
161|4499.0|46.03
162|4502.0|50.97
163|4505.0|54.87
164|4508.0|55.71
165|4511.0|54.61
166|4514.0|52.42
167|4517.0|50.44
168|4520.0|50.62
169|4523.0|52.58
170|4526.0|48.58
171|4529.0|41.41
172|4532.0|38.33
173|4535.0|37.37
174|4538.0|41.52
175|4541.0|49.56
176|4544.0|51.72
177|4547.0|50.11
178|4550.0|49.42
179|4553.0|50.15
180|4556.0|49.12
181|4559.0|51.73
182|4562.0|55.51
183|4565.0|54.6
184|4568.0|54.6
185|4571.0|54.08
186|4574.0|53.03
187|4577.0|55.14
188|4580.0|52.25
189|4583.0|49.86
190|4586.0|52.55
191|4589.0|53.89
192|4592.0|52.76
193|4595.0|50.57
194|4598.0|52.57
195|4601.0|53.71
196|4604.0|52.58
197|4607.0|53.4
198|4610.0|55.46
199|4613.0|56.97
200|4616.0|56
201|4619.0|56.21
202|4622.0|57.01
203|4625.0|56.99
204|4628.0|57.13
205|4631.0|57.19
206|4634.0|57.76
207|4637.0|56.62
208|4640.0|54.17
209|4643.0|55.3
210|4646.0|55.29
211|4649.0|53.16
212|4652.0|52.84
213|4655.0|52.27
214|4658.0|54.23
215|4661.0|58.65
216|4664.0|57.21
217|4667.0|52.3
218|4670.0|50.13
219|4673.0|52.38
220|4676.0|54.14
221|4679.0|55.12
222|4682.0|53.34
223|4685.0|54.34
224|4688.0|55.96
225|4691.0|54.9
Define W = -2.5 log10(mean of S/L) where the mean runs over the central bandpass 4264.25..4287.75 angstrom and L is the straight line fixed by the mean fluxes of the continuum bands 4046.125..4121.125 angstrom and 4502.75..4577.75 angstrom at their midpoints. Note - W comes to 0.35 mag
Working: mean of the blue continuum 24.3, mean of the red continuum 50.2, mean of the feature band 25.4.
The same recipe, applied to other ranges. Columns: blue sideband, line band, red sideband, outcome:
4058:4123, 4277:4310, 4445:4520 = 0.42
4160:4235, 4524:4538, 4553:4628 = 0.18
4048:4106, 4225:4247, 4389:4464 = 0.41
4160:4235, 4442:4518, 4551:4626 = 0.00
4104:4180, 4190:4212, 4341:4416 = 0.13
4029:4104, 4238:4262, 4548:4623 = 0.37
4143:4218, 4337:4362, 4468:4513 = 0.03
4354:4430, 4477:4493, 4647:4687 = -0.12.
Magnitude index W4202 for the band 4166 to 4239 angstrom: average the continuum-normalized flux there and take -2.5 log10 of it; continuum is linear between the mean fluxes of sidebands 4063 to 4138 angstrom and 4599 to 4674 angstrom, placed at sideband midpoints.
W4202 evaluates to 0.252 mag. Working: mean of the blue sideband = 25.3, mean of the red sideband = 55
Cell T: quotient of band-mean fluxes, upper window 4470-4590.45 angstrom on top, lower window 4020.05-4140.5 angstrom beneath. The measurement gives 2.1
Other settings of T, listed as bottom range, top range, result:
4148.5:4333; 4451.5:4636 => 1.93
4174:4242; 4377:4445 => 1.51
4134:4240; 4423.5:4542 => 1.75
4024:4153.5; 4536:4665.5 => 2.20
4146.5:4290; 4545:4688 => 2.15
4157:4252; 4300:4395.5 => 1.35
